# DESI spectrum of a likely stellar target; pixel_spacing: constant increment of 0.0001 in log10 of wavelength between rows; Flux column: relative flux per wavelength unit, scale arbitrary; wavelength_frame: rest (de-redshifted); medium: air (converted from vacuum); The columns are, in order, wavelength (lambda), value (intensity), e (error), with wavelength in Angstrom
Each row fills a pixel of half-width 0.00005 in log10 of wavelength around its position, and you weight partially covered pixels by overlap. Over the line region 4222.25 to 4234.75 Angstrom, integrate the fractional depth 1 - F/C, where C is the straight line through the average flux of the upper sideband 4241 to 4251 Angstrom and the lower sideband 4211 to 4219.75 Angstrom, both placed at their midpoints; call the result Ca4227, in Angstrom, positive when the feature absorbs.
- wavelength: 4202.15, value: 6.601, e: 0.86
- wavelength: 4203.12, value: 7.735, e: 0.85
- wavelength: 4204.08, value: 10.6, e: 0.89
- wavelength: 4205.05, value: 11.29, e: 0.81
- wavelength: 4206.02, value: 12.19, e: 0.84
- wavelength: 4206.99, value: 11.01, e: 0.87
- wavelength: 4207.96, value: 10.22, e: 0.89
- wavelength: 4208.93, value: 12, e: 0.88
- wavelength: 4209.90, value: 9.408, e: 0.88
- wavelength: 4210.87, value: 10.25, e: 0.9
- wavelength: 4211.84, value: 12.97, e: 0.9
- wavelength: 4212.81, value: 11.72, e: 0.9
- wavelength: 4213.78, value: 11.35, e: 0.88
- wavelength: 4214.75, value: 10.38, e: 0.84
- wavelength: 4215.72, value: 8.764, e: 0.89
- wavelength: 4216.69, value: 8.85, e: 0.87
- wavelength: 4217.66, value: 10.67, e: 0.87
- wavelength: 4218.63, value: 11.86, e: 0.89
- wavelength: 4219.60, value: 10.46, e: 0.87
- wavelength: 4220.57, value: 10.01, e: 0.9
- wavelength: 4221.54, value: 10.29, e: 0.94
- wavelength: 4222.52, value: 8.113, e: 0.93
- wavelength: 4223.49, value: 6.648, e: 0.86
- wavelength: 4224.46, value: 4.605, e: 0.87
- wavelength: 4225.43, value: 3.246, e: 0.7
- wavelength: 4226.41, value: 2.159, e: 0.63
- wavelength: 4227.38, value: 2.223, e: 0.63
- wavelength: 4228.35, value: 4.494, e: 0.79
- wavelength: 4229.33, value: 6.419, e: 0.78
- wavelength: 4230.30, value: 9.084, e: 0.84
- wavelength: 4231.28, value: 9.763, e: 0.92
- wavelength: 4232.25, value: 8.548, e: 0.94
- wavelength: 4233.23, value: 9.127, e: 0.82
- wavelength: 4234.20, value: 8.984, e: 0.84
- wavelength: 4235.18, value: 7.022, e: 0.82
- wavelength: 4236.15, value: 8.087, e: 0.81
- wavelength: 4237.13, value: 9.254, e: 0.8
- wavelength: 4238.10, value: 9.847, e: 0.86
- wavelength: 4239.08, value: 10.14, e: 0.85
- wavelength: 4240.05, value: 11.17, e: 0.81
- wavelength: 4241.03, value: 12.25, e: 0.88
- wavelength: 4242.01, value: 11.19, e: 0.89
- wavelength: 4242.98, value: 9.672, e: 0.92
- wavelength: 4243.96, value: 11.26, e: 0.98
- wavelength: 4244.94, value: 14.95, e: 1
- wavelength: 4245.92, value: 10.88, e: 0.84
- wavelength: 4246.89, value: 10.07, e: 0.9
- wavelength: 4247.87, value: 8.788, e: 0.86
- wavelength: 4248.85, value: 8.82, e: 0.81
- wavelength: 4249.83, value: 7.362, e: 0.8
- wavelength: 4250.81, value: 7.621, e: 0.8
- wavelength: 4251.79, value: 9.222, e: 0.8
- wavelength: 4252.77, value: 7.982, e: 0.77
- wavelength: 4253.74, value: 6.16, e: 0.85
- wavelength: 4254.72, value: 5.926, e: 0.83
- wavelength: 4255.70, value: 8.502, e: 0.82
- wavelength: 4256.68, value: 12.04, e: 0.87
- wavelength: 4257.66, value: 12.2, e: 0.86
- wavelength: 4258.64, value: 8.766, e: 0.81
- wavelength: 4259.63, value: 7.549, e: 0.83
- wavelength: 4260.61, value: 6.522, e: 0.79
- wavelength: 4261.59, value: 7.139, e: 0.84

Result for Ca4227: 4.9 Angstrom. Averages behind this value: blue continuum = 10.8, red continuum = 10.2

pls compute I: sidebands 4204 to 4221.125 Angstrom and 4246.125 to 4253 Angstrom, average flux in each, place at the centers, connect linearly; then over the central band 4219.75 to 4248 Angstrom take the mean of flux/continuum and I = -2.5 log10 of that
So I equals 0.10 mag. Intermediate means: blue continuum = 10.8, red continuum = 8.67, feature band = 8.59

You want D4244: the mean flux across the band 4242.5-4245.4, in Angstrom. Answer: 11.9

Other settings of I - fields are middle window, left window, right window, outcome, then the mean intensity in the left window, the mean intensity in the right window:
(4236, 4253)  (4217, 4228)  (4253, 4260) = -0.213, 7.29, 8.73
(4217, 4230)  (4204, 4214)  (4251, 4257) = 0.409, 11.2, 8.17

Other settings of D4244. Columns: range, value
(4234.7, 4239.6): 8.91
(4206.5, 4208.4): 10.6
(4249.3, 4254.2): 7.69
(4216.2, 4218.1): 9.74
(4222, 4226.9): 4.97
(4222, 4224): 7.37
